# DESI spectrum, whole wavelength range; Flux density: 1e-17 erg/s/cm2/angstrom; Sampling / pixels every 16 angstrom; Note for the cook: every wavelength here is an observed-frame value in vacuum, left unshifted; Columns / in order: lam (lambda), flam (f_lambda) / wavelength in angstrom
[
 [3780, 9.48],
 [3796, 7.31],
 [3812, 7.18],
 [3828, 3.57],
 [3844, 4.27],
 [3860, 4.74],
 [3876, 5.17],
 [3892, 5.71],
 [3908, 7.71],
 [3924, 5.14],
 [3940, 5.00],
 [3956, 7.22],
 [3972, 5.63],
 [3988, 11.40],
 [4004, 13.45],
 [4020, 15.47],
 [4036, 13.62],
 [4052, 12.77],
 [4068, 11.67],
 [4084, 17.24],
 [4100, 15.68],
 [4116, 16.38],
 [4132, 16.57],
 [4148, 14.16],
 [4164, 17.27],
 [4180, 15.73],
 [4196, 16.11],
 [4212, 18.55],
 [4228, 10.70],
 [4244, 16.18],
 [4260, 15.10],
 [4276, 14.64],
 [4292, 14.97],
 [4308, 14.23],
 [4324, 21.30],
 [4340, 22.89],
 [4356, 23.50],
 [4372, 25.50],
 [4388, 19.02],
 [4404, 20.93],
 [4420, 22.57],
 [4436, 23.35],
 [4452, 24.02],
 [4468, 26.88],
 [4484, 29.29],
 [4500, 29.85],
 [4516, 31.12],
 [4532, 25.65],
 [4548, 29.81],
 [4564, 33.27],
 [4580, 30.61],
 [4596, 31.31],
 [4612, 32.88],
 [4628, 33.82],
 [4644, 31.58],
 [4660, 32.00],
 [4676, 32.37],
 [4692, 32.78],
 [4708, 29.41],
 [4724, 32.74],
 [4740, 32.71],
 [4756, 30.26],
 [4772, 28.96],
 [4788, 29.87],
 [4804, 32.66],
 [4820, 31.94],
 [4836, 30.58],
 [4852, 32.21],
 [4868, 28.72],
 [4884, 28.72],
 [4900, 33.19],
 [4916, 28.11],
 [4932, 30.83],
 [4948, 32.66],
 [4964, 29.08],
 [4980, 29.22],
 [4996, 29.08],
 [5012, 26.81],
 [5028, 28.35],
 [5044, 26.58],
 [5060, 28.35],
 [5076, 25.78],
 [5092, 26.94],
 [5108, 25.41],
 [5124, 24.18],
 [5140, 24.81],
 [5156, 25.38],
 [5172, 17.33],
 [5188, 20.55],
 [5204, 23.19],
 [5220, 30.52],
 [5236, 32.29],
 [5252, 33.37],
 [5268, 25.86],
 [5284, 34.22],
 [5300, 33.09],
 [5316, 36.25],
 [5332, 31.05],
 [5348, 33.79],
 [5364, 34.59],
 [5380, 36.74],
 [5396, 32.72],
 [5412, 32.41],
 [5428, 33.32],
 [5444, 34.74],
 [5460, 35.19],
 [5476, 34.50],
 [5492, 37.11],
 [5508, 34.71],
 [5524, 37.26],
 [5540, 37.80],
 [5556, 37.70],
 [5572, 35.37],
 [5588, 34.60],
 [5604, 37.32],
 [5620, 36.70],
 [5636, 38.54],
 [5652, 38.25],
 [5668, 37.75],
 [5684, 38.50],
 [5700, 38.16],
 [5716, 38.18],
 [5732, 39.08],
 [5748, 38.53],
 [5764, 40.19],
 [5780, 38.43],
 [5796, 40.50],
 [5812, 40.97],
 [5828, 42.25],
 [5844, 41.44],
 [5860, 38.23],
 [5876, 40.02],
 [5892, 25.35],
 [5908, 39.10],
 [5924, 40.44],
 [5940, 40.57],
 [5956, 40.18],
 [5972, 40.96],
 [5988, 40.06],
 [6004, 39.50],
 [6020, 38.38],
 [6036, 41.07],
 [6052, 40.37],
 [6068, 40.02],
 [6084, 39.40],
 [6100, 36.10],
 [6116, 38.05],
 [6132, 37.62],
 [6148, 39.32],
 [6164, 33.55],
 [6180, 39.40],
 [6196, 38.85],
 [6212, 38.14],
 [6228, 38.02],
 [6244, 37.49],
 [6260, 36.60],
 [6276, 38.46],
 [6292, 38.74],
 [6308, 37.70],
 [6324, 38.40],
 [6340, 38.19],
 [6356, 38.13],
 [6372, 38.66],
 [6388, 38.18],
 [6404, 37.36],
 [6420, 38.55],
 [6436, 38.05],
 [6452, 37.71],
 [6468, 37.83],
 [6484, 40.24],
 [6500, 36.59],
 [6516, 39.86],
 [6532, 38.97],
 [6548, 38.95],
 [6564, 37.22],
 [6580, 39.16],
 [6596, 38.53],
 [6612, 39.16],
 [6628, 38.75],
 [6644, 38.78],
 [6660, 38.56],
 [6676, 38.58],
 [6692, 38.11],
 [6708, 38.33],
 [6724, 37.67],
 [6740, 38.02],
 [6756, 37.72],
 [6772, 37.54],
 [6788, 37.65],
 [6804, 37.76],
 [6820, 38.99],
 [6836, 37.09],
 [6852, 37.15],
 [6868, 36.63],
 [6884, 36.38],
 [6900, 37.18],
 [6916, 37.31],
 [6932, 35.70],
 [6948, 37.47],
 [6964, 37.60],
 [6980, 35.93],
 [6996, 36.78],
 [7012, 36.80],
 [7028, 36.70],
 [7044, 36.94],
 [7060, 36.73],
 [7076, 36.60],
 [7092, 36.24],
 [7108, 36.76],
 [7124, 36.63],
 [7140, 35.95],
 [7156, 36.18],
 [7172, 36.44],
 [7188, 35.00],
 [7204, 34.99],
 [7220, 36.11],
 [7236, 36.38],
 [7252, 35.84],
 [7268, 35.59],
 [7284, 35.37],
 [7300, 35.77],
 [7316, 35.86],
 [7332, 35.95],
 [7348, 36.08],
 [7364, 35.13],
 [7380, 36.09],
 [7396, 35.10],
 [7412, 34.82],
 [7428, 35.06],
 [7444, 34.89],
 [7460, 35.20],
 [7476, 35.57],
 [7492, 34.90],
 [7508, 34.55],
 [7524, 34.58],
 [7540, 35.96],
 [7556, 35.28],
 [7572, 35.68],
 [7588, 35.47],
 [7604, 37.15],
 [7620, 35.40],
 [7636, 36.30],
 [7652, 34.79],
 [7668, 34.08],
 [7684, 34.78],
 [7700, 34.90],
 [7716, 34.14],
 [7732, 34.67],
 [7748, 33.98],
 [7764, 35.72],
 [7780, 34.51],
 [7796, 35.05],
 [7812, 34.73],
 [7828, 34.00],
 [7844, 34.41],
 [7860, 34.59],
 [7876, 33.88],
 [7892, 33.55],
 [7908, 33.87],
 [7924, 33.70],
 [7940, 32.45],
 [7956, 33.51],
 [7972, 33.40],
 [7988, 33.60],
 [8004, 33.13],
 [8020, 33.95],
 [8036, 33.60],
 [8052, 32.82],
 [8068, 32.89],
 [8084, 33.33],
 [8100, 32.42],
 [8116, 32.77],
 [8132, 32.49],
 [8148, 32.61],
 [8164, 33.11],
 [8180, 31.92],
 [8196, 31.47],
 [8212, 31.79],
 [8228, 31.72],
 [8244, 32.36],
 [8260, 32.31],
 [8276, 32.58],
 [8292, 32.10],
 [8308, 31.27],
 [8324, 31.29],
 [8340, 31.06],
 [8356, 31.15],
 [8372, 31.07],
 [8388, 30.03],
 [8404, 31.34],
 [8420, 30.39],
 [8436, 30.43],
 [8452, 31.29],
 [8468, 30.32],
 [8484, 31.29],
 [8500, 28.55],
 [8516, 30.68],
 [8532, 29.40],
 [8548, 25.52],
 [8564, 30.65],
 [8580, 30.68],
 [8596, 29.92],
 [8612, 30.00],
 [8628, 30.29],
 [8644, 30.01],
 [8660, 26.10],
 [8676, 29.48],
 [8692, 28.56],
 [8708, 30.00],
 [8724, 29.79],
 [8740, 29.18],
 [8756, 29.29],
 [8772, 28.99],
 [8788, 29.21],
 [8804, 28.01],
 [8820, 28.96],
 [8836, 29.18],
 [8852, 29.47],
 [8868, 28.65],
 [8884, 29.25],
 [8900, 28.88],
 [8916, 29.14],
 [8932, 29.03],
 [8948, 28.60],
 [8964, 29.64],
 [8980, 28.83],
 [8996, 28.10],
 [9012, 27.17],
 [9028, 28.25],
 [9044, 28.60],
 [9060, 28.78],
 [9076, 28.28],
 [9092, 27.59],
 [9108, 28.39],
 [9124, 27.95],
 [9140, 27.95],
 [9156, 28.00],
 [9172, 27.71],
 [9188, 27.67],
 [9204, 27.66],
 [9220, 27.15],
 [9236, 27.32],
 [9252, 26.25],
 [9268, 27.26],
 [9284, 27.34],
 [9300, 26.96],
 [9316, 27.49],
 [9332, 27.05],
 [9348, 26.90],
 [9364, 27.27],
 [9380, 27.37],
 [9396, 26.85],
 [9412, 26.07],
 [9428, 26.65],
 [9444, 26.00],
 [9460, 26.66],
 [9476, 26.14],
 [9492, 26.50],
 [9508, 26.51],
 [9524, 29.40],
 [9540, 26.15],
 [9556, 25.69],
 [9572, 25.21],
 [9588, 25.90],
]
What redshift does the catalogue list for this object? 0.00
